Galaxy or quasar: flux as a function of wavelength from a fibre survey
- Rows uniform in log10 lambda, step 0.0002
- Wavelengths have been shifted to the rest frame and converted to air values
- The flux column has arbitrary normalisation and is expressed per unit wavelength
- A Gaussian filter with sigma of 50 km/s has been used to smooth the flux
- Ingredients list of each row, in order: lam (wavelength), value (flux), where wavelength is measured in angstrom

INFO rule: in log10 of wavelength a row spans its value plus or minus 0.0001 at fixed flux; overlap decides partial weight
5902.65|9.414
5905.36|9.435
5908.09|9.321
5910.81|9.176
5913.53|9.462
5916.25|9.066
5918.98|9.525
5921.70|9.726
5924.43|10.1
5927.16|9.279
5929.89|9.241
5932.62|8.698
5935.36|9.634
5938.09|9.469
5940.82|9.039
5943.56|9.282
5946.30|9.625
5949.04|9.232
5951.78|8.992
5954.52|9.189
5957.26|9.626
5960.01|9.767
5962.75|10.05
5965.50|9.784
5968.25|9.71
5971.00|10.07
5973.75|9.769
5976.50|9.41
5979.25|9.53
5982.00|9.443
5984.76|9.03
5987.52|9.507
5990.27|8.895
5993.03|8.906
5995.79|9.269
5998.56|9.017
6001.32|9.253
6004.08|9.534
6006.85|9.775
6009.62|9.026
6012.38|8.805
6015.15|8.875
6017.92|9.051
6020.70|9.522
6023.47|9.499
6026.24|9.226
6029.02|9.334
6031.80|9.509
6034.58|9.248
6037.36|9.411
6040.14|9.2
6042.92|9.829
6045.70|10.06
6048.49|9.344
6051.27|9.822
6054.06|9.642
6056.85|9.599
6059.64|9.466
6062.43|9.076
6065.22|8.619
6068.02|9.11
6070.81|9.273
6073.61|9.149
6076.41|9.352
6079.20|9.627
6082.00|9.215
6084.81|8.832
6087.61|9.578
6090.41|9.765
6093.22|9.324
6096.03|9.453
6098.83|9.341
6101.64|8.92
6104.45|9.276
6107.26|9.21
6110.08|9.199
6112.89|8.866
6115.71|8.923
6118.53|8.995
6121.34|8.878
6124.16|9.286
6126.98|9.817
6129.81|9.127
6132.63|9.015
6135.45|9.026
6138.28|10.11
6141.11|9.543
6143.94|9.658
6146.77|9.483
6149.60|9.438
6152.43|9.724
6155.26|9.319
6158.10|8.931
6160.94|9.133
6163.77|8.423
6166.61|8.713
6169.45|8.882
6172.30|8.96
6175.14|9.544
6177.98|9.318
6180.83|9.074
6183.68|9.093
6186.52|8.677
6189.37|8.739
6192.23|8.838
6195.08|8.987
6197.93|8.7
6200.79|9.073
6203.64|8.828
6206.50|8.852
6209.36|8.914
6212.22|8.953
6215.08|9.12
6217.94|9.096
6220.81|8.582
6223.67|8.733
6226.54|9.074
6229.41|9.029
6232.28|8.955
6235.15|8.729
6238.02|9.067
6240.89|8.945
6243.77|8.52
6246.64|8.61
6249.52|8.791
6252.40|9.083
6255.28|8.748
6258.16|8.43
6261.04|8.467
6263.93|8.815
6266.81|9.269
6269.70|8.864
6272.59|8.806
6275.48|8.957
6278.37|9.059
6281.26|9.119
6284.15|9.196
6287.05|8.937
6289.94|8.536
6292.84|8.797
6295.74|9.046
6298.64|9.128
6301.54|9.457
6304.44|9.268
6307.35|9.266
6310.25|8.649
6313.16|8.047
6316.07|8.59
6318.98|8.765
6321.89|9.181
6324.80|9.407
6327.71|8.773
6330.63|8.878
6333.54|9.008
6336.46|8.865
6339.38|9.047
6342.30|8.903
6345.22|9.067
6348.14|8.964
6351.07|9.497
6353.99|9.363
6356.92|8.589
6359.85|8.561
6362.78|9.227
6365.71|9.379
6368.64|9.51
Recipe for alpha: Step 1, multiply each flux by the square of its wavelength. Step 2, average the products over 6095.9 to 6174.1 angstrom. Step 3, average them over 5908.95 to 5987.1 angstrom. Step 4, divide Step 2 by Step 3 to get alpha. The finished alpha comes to 1.03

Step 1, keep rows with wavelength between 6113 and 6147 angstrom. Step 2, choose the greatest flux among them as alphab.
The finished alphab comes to 10.11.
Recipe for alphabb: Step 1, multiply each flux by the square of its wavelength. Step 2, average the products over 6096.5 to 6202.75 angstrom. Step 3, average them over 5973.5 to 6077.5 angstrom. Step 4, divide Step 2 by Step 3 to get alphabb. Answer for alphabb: 1.02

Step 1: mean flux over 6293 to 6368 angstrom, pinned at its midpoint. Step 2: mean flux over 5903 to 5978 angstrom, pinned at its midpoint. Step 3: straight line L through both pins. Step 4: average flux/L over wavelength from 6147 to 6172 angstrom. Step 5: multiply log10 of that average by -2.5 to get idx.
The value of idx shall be 0.01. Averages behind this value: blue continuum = 9.47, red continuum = 9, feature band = 9.08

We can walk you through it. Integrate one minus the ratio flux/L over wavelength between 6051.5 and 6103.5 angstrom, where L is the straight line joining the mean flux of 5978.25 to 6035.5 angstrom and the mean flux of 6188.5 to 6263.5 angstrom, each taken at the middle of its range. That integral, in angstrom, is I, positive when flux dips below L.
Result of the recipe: -1.1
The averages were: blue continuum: 9.25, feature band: 9.31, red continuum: 8.84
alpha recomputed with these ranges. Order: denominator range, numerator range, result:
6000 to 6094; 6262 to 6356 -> 1.05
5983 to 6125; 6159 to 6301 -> 1.02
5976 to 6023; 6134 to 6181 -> 1.06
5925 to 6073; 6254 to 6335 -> 1.05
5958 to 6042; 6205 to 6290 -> 1.03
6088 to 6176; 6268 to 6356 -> 1.03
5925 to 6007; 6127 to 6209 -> 1.04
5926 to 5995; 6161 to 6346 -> 1.04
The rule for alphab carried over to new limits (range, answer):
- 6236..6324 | 9.457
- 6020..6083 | 10.06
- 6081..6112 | 9.765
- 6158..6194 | 9.544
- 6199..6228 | 9.12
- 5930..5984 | 10.07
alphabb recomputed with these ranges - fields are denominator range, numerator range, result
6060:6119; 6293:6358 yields 1.05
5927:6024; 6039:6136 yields 1.03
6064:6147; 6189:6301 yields 1.00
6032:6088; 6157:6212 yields 0.99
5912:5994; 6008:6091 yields 1.02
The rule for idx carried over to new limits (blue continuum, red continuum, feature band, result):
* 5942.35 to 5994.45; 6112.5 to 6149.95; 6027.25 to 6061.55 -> -0.02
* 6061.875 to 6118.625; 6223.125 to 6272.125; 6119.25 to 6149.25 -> -0.03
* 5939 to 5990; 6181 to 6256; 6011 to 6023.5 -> 0.03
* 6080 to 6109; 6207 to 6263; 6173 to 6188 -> -0.01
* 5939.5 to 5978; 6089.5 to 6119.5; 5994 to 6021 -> 0.03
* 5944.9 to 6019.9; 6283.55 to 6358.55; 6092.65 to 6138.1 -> 0.00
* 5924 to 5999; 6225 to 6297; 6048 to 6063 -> -0.03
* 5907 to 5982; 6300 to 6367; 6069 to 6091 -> 0.00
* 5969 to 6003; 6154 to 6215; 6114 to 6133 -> -0.01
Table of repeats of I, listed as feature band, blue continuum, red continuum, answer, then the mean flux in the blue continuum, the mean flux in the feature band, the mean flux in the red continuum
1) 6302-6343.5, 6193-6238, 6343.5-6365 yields 0.5 angstrom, 8.91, 8.92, 9.05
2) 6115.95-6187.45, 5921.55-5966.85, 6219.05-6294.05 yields -1.2 angstrom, 9.45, 9.21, 8.85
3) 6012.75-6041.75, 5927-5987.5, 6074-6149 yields 0.3 angstrom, 9.45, 9.27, 9.3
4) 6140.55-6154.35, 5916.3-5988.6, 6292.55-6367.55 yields -0.5 angstrom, 9.48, 9.57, 8.99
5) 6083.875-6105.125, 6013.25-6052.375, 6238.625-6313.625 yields -0.1 angstrom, 9.41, 9.33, 8.89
